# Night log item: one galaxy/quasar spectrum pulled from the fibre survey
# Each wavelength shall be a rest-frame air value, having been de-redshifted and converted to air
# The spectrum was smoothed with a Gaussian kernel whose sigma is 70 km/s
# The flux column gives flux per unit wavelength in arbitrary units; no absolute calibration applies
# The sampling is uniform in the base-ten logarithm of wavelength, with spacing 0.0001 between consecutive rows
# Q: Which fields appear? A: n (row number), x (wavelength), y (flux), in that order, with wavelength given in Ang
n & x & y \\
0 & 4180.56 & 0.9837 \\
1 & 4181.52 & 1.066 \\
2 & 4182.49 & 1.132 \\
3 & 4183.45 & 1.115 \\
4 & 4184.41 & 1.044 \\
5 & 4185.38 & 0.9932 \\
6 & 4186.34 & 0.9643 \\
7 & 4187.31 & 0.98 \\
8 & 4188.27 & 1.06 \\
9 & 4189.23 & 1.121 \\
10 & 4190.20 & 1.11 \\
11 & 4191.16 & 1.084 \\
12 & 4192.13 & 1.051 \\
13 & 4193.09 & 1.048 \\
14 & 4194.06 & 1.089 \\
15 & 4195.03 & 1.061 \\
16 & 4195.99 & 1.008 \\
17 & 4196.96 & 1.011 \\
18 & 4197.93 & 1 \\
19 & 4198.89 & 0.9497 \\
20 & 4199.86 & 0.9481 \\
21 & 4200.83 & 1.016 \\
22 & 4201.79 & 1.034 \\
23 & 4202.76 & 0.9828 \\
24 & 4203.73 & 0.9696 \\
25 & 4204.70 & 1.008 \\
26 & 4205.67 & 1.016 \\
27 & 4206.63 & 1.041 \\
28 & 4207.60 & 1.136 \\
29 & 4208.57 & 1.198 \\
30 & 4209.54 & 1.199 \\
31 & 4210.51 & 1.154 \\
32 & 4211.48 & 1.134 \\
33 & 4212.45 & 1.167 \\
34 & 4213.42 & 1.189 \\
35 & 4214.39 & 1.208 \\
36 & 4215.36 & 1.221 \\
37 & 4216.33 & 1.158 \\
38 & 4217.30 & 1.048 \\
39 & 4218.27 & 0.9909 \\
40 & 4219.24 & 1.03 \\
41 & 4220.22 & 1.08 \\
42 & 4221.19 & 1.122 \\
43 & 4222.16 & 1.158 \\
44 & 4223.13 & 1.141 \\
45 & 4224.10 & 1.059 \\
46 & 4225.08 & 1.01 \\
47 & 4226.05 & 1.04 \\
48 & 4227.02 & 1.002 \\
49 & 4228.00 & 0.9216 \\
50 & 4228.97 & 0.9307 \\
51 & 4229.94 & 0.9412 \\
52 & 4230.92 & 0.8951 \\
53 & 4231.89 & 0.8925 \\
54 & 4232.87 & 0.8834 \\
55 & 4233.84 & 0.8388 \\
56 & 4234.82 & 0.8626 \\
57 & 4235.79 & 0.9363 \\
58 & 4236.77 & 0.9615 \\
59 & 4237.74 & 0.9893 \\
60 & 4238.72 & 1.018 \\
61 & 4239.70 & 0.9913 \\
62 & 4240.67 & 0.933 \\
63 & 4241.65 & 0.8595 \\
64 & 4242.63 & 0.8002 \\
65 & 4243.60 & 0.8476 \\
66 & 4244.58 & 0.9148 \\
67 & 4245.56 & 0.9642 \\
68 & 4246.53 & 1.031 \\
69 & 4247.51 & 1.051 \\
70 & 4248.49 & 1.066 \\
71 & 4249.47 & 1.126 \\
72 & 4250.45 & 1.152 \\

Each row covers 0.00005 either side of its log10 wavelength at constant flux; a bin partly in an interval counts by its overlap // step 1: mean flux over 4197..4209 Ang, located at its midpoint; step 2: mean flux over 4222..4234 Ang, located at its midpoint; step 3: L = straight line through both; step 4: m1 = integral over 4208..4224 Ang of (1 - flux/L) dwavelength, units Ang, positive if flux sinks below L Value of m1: -2.17 Ang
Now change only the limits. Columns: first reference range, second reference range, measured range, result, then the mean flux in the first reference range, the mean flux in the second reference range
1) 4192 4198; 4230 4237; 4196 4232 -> -3.28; 1.04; 0.895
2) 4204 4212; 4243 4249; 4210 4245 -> 1.12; 1.11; 0.977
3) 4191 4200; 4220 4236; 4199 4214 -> -0.99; 1.03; 0.983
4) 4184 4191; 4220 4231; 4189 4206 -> 0.18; 1.04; 1.03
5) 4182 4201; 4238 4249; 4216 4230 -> -0.80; 1.04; 0.953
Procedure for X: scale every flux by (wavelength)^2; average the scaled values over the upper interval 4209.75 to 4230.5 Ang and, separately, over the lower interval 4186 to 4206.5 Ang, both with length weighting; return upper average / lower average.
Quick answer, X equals 1.07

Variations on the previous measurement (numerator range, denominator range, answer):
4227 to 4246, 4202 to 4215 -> 0.84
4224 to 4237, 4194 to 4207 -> 0.94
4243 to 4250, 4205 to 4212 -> 0.90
